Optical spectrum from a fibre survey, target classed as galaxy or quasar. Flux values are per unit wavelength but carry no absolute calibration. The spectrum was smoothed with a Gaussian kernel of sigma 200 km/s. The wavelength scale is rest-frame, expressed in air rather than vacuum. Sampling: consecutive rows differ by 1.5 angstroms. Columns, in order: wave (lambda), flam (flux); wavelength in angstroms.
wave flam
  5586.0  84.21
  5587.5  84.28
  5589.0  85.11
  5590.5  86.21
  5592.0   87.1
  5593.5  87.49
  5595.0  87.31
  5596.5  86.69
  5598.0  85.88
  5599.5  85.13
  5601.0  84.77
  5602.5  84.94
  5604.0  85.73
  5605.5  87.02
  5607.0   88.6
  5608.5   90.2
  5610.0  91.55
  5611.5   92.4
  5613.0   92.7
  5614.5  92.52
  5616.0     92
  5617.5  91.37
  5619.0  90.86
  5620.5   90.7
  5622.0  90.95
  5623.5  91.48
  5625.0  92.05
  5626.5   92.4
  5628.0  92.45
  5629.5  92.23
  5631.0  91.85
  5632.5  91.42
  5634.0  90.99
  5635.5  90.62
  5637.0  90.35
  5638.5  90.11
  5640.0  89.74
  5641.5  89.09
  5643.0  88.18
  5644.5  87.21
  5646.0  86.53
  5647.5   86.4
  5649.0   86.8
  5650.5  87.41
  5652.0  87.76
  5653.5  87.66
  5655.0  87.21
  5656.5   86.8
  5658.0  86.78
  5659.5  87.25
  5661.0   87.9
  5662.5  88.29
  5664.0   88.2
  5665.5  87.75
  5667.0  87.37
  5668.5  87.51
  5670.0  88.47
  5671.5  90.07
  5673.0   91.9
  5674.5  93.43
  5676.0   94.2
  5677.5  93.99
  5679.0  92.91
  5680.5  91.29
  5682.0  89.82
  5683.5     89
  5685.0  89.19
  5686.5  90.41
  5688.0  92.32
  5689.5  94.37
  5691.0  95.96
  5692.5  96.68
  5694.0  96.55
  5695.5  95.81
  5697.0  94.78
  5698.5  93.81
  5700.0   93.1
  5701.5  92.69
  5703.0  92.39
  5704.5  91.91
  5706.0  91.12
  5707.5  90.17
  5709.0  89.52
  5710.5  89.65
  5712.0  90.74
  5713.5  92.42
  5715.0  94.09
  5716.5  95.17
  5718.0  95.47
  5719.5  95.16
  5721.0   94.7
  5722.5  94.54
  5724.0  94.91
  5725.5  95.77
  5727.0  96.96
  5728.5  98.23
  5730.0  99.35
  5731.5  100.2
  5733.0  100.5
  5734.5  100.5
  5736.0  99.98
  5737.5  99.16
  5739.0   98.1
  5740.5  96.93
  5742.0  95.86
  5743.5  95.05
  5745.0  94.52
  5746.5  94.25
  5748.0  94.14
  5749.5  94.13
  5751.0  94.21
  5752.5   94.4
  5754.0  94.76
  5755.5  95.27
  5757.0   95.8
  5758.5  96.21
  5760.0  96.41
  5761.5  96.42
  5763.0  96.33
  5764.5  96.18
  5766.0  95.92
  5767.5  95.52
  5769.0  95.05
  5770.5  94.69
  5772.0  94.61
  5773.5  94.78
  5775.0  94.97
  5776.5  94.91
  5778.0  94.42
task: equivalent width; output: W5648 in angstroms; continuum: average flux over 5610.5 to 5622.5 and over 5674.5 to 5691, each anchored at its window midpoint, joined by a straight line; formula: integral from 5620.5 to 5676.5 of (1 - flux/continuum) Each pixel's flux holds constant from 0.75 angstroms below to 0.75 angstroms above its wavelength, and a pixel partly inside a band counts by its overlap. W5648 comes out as 1.5 angstroms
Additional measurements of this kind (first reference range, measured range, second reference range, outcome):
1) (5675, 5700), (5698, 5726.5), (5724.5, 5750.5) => 0.64 angstroms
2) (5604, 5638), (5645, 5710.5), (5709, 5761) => 2.02 angstroms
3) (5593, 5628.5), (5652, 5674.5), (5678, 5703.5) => 0.87 angstroms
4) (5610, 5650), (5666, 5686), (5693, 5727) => 0.34 angstroms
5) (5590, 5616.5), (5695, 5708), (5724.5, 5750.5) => 0.27 angstroms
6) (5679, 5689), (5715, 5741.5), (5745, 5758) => -1.14 angstroms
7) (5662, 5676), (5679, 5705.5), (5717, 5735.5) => -0.09 angstroms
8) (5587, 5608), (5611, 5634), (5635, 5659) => -1.23 angstroms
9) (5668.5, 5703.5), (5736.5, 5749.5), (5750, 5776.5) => -0.18 angstroms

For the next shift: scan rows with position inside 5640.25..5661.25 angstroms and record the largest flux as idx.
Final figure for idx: 89.09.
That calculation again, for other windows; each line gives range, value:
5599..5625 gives 92.7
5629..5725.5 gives 96.68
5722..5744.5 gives 100.5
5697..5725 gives 95.47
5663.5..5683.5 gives 94.2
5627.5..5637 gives 92.45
